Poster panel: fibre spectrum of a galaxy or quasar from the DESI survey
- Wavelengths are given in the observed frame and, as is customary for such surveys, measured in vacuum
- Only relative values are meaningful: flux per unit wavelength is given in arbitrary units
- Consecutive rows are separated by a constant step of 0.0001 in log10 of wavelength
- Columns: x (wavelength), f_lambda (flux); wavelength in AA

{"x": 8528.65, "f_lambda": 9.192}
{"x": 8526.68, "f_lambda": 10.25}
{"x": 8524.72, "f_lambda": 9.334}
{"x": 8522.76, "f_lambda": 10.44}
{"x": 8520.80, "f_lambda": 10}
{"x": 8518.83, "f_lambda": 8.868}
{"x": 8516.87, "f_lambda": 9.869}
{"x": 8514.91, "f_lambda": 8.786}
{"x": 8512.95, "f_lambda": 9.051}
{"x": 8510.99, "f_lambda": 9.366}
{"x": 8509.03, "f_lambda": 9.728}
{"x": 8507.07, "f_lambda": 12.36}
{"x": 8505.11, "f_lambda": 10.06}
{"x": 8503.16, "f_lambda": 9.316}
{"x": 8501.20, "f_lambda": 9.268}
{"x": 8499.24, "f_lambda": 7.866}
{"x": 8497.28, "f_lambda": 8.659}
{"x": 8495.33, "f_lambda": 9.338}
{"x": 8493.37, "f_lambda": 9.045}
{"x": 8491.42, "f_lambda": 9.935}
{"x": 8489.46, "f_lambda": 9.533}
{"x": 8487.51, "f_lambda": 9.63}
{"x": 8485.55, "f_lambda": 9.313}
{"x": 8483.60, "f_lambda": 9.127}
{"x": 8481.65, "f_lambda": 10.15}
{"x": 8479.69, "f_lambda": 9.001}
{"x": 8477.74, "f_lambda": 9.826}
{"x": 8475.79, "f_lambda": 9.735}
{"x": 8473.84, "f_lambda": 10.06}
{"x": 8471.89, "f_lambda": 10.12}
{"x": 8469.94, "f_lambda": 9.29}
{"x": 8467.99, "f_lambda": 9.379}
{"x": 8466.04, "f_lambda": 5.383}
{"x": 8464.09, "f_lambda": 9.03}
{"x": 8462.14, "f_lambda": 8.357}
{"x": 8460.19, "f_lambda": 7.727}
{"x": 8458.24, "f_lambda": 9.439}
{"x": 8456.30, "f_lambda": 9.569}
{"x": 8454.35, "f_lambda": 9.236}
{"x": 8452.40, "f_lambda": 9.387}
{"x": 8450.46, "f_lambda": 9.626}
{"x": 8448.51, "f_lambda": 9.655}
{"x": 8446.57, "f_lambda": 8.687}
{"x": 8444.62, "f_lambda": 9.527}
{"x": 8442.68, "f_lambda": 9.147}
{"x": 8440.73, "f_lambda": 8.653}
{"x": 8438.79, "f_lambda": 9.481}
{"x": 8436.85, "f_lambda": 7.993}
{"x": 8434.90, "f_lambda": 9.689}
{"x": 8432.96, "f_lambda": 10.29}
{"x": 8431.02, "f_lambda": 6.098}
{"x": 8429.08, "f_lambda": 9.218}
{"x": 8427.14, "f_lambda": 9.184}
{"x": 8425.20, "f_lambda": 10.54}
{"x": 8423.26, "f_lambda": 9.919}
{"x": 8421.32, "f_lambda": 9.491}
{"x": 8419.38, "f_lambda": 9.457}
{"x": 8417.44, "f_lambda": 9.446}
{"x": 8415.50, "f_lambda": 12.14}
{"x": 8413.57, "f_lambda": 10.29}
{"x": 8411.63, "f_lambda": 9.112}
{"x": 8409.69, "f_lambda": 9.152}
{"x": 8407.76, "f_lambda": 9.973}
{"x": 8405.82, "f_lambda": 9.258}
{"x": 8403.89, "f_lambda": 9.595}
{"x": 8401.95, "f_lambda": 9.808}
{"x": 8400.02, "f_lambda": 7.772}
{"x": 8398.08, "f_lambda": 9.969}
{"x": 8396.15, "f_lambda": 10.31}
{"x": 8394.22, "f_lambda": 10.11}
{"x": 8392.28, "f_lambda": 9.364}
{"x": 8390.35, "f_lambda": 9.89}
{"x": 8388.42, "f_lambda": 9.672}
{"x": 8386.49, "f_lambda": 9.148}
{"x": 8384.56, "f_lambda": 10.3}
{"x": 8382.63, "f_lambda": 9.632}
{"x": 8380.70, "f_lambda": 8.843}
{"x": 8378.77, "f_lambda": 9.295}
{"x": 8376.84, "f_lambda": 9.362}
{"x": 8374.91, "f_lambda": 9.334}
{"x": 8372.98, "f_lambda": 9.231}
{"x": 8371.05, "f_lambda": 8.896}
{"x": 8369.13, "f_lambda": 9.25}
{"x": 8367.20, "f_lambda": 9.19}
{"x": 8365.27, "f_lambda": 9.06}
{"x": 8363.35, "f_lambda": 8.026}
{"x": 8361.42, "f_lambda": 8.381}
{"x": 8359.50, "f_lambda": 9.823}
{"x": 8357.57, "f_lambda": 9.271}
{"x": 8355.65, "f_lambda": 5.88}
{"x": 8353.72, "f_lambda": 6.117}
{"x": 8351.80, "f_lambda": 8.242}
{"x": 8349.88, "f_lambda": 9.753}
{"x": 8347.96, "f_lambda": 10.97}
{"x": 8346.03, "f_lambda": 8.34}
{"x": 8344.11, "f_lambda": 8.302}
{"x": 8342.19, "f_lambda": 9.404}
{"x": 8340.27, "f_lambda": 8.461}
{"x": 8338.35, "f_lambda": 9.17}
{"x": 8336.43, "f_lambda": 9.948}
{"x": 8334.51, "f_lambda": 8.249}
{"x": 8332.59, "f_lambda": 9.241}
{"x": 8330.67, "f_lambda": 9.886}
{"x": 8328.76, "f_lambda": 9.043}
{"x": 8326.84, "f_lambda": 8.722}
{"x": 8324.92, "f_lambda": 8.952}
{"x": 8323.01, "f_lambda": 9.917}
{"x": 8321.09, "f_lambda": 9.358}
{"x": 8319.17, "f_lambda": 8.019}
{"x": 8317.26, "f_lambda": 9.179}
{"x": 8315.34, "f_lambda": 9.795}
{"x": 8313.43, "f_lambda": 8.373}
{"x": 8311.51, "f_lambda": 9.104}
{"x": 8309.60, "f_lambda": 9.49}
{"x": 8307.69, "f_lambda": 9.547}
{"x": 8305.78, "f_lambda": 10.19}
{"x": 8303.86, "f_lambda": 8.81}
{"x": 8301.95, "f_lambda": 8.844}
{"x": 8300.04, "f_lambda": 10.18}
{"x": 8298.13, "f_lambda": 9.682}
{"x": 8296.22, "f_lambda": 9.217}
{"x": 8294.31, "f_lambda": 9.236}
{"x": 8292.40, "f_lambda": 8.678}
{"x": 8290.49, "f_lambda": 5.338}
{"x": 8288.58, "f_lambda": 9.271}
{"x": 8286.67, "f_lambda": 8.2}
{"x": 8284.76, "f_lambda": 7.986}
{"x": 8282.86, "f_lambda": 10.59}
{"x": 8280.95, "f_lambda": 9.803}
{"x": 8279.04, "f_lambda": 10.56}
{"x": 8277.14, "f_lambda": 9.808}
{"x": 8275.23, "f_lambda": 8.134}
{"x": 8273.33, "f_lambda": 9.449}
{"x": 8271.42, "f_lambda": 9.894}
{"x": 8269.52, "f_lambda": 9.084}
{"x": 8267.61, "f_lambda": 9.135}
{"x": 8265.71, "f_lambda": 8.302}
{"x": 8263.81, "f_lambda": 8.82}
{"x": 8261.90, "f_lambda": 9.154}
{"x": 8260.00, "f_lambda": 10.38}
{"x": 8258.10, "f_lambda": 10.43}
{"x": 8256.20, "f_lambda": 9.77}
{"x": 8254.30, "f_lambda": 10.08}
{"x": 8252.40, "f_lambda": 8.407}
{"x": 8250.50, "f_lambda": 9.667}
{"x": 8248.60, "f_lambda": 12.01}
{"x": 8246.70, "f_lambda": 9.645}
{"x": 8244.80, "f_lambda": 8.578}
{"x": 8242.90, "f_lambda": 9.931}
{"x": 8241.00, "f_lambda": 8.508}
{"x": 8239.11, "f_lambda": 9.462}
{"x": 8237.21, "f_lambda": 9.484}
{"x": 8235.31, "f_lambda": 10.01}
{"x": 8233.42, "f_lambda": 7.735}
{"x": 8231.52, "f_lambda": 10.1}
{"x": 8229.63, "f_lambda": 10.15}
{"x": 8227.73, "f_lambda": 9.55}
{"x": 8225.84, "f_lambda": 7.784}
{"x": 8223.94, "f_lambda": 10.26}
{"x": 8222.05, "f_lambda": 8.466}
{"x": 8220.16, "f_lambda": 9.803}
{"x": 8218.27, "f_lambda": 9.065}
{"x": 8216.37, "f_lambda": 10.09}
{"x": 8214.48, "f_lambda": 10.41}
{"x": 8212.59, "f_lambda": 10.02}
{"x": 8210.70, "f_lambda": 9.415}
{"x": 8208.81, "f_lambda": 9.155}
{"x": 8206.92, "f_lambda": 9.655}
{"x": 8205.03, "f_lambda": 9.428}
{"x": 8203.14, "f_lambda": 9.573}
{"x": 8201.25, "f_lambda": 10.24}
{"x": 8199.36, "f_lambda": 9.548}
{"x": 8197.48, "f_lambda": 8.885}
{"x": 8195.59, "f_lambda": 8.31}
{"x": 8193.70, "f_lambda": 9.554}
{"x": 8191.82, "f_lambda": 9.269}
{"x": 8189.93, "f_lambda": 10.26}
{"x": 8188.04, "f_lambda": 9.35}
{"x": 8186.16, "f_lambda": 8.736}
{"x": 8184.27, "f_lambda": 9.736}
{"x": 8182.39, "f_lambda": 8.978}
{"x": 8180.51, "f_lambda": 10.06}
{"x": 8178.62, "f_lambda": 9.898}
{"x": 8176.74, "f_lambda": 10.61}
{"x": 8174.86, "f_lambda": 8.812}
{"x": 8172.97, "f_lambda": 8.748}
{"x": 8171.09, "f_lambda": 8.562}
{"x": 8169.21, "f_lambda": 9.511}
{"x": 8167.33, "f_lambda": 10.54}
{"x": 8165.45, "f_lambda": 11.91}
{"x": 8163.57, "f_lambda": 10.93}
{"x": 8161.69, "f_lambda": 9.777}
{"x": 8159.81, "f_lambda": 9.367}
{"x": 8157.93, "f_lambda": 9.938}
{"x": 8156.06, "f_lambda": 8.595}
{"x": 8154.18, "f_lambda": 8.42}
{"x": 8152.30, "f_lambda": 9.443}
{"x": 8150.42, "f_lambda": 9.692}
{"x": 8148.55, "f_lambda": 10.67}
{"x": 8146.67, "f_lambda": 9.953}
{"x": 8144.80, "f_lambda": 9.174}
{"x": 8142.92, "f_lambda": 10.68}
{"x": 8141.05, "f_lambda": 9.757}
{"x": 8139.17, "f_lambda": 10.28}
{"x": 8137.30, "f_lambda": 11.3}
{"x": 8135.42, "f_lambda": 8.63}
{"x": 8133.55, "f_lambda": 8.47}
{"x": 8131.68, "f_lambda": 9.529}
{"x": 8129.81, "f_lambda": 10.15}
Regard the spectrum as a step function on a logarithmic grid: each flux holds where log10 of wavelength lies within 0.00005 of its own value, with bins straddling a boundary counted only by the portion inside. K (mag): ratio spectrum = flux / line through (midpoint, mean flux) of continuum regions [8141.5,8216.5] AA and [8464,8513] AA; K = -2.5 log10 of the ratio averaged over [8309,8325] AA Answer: 0.05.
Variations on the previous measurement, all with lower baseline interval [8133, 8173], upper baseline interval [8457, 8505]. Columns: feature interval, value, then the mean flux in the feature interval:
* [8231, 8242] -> 0.05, 9.19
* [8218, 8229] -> 0.05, 9.19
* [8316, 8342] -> 0.04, 9.11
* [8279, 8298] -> 0.08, 8.84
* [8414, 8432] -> -0.03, 9.53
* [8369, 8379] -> 0.01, 9.22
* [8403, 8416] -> -0.07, 9.86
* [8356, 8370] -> 0.06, 8.86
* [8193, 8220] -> 0.02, 9.53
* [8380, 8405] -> -0.03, 9.58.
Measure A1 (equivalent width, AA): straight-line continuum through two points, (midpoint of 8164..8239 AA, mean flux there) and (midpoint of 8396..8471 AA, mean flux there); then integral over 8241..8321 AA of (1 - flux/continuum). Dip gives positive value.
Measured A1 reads 1.3 AA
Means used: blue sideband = 9.54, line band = 9.28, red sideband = 9.23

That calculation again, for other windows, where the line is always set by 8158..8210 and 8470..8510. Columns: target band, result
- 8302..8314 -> 0.4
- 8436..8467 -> 2.5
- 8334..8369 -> 3.2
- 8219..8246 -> 0.9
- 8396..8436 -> 0.3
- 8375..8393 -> 0.2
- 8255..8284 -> 0.2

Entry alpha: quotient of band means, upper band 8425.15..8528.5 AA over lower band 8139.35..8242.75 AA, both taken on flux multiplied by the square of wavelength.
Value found 1.04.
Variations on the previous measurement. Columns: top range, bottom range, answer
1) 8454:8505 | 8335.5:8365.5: 1.09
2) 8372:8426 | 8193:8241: 1.07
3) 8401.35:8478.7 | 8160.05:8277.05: 1.03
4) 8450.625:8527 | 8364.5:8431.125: 1.00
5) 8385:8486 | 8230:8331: 1.04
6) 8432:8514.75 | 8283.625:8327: 1.08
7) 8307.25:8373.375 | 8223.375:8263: 0.95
